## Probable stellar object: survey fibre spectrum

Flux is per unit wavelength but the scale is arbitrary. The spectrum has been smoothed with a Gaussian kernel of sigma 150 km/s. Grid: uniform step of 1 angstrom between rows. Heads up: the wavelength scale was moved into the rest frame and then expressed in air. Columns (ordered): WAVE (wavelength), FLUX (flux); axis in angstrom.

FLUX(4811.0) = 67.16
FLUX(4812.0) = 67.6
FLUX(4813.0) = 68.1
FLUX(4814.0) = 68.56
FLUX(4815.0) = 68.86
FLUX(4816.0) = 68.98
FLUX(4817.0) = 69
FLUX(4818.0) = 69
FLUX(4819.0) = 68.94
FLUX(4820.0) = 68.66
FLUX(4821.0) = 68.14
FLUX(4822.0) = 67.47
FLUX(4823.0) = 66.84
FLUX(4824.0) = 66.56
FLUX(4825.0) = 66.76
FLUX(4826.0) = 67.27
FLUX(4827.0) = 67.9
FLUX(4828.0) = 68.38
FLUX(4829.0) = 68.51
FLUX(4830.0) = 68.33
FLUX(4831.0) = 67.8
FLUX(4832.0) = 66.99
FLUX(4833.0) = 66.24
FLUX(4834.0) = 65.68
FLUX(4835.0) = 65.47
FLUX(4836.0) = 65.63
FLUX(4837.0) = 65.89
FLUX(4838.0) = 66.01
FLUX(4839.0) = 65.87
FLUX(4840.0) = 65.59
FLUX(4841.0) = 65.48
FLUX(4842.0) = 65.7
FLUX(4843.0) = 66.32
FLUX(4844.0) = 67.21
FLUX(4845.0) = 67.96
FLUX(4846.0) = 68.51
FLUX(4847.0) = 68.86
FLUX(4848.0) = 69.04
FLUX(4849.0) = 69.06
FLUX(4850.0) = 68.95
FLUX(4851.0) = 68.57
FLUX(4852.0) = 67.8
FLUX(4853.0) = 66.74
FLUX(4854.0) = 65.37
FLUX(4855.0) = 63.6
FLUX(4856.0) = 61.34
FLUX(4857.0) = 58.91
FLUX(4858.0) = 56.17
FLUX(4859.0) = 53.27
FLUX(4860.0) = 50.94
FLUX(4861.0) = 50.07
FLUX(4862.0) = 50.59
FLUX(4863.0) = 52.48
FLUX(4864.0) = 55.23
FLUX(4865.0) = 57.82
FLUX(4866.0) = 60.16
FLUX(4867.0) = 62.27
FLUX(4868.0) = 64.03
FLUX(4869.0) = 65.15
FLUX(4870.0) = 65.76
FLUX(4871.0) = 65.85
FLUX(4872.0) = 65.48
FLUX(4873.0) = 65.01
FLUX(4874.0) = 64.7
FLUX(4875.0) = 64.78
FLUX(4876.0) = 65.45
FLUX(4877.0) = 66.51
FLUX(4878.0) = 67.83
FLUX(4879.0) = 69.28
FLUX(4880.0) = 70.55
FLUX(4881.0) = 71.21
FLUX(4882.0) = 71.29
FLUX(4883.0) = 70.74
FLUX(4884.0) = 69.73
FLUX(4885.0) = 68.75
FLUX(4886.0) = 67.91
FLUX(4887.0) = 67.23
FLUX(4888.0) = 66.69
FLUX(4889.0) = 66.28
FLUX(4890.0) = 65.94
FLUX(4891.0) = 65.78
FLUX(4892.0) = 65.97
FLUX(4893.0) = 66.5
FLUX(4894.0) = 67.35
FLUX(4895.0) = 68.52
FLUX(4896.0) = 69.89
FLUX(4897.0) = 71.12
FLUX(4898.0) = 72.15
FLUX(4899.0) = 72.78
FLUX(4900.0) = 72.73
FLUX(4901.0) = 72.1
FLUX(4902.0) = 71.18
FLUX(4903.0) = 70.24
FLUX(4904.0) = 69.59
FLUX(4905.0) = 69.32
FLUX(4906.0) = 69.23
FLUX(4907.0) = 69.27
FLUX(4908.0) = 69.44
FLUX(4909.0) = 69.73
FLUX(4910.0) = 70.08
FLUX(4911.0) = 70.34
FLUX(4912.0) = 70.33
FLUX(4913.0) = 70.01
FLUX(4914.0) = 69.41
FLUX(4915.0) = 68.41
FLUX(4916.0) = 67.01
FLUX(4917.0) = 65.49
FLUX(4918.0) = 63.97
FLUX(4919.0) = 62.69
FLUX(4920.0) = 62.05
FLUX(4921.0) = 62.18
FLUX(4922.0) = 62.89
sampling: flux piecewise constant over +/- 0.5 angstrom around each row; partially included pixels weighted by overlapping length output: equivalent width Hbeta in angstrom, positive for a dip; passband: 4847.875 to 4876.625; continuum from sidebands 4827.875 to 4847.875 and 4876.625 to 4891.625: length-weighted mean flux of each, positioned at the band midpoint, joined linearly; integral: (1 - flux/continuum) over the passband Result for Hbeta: 2.5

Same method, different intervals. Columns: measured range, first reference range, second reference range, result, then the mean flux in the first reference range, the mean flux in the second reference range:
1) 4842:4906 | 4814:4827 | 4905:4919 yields 2.4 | 68.1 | 68.5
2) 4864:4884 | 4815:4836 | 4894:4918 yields 0.9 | 67.6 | 69.8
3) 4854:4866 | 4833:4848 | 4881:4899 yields 2.0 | 66.5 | 68.5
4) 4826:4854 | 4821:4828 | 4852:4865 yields -2.0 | 67.3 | 57.5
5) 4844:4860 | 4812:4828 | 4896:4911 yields 1.0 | 68.1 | 70.6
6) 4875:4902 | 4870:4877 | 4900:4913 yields -0.5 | 65.3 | 70.2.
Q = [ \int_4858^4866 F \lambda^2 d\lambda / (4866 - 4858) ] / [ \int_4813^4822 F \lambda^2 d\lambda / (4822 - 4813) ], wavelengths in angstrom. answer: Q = 0.8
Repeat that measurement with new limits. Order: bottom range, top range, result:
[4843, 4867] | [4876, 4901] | 1.13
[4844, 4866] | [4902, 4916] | 1.16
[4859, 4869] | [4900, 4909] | 1.27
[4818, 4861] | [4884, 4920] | 1.07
